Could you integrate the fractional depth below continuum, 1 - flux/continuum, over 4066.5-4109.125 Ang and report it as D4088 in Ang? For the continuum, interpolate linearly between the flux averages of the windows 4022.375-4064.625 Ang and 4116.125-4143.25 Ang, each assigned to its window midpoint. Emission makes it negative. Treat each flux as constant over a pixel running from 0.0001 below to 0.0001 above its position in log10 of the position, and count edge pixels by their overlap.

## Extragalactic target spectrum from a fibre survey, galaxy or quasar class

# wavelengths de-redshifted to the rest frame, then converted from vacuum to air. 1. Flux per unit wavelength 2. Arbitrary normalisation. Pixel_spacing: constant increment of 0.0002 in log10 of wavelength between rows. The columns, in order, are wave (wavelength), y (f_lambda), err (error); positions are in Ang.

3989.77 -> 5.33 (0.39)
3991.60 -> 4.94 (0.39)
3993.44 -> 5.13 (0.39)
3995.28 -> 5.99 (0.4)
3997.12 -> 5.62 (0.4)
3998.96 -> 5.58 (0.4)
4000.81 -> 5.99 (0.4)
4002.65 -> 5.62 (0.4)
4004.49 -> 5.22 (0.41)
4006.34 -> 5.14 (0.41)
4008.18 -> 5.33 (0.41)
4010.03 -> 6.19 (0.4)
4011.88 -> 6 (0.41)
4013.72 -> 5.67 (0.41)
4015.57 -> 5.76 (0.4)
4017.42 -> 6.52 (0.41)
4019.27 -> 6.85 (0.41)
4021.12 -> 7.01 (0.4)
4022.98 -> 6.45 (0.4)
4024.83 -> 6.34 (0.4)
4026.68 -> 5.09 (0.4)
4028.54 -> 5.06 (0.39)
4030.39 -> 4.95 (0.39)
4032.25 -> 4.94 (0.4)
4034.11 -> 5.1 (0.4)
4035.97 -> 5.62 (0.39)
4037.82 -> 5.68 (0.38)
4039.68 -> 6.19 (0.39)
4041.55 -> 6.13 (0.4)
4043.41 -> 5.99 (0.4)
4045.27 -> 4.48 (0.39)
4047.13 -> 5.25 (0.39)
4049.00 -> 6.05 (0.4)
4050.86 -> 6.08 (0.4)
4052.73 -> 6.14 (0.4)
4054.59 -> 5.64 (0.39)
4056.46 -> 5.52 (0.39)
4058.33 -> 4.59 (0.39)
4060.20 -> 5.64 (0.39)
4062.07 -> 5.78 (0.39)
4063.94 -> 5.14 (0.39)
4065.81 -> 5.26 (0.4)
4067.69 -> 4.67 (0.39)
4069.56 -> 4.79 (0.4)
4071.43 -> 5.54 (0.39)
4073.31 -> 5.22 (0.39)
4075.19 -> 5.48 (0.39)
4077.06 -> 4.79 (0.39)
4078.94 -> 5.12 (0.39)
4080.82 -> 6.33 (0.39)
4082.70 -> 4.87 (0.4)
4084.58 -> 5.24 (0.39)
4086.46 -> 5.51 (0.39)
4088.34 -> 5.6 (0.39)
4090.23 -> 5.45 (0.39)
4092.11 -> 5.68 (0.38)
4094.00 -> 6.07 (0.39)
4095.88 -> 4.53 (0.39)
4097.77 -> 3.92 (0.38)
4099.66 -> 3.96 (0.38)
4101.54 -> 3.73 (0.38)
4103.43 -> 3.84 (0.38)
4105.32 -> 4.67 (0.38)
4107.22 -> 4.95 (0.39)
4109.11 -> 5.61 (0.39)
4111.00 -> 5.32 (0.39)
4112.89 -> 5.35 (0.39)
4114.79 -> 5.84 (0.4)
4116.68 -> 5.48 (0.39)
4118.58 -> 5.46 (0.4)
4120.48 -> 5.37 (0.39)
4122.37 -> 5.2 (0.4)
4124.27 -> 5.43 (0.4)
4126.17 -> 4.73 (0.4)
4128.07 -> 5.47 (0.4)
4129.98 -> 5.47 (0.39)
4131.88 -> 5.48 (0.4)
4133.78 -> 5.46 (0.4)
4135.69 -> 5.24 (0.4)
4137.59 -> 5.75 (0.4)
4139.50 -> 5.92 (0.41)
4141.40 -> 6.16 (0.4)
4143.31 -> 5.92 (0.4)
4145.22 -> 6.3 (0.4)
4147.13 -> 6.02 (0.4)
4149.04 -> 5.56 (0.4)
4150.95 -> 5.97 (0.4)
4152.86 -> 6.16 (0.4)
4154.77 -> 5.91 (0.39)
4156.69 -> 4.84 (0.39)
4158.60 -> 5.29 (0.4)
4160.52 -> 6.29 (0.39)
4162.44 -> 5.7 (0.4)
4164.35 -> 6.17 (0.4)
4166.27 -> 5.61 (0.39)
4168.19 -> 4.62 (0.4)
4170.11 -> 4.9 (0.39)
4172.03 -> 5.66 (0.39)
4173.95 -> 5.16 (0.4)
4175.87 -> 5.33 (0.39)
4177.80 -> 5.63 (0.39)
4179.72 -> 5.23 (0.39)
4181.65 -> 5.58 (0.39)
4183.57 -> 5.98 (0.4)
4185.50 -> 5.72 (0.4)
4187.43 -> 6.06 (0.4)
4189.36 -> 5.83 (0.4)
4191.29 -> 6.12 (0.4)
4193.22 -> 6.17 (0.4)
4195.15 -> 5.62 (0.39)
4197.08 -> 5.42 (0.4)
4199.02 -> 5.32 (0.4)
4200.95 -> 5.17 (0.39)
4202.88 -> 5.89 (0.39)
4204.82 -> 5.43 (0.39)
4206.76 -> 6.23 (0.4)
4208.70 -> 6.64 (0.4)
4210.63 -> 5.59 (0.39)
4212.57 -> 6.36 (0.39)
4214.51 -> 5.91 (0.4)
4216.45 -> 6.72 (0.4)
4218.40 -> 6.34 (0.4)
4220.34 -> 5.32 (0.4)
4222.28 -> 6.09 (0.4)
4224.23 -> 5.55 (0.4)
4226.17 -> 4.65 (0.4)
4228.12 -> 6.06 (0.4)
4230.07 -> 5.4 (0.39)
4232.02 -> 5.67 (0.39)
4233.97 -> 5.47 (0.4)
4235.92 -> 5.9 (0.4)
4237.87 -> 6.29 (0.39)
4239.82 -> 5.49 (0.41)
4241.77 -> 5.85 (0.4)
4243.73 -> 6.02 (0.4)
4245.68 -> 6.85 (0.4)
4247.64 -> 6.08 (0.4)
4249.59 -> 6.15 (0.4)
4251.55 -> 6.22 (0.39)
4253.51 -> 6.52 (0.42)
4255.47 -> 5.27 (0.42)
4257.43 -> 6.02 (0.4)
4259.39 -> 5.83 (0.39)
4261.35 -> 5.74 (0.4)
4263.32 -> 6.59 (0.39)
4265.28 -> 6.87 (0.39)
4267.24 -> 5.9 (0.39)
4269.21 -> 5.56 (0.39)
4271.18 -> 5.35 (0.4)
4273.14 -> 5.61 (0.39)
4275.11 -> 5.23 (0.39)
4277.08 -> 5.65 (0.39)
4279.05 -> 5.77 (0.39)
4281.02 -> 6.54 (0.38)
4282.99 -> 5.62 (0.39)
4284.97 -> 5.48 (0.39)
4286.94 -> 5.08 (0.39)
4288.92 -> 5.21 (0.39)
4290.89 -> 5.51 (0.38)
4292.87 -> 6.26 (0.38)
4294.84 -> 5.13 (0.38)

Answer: 3.9 Ang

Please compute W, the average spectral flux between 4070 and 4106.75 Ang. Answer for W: 5.02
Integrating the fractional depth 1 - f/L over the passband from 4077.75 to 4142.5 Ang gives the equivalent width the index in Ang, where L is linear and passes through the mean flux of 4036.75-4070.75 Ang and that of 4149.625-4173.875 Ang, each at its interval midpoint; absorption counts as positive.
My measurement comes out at 3.51 Ang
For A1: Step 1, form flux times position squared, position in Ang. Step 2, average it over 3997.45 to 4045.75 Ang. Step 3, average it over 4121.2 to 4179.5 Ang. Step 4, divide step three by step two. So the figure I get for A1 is 1.03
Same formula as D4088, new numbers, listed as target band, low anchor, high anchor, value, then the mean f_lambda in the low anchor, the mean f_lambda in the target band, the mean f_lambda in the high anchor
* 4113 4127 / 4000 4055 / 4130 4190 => 0.8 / 5.75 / 5.36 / 5.66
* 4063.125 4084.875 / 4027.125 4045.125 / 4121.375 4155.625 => 1.3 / 5.46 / 5.2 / 5.68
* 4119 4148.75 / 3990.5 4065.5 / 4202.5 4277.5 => 1.0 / 5.66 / 5.59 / 5.91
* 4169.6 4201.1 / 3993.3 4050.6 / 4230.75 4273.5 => 1.6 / 5.72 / 5.6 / 5.97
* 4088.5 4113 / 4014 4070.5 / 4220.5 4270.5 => 3.6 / 5.62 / 4.86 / 5.91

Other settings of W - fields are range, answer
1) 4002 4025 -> 6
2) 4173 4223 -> 5.8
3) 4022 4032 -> 5.54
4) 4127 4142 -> 5.6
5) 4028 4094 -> 5.43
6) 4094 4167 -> 5.38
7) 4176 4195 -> 5.78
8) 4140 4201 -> 5.68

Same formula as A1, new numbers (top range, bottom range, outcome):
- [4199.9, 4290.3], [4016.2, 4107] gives 1.19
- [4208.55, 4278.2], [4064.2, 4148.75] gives 1.19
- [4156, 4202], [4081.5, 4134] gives 1.12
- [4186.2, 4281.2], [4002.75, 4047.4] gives 1.14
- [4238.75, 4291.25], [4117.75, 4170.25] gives 1.11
